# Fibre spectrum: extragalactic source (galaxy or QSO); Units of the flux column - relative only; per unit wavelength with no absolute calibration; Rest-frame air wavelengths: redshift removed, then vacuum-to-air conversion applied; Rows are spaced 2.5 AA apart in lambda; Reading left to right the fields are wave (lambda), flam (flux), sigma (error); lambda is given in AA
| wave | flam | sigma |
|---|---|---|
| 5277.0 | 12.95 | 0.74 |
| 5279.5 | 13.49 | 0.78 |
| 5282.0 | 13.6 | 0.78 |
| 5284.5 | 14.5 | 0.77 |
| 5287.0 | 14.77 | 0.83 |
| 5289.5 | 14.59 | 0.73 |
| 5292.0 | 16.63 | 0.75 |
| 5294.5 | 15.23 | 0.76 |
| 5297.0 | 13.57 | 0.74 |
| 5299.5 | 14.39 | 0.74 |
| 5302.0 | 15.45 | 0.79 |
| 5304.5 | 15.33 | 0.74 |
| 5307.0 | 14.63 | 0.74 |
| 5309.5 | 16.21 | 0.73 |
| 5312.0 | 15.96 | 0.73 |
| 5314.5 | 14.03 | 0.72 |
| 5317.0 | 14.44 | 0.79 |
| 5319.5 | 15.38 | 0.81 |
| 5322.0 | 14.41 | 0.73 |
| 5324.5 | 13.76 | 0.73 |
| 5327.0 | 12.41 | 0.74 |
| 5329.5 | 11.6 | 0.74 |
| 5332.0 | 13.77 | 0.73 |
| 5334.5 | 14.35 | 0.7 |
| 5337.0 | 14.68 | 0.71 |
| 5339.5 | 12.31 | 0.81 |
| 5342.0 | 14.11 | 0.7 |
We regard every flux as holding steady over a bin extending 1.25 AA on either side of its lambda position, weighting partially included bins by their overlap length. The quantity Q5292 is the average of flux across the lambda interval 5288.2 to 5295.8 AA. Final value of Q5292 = 15.5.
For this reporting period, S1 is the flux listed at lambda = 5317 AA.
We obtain 14.44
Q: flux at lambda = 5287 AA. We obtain 14.77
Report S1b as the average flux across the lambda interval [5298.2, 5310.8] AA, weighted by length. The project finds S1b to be 15.2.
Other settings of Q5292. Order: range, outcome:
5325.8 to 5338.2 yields 13.4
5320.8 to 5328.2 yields 13.5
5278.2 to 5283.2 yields 13.5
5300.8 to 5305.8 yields 15.4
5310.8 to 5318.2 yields 14.8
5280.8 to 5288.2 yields 14.3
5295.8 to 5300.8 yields 14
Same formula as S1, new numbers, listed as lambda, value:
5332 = 13.77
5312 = 15.96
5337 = 14.68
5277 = 12.95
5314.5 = 14.03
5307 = 14.63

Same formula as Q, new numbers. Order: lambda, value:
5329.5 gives 11.6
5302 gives 15.45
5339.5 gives 12.31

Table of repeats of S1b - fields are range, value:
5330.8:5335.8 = 14.1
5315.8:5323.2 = 14.7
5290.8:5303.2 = 15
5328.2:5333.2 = 12.7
